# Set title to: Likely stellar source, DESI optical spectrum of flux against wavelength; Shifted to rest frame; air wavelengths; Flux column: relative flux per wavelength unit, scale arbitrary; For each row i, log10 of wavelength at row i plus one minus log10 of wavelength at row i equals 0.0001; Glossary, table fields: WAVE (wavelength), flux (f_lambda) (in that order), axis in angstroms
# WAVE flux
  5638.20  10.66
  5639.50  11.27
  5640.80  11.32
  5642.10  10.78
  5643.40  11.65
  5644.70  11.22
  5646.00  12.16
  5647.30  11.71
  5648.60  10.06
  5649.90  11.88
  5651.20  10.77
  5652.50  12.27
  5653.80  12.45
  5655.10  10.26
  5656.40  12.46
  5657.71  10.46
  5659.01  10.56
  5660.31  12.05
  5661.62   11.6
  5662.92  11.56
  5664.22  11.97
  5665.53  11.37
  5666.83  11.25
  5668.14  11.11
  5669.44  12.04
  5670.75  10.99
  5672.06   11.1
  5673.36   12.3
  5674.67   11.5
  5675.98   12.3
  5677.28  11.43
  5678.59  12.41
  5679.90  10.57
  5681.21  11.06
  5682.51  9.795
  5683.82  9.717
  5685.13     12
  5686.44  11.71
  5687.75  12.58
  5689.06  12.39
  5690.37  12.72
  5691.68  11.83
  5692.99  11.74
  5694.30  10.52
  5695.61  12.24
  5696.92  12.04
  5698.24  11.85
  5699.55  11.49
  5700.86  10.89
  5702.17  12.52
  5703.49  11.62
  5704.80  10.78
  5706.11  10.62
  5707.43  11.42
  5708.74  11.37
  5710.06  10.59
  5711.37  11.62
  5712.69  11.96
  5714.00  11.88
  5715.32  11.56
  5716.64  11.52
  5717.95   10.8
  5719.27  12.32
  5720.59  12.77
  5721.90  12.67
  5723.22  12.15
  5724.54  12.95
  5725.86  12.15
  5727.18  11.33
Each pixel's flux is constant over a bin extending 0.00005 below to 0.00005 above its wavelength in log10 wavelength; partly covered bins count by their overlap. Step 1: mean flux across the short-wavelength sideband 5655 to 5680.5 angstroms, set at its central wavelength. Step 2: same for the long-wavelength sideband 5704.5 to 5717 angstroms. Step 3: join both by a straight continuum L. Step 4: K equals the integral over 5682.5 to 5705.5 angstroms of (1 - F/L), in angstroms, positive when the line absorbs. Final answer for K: -0.46 angstroms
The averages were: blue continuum 11.5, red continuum 11.3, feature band 11.6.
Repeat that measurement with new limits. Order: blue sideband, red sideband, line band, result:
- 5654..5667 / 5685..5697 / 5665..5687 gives 0.7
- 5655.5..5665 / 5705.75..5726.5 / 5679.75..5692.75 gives 0.2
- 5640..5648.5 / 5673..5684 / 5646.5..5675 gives -0.3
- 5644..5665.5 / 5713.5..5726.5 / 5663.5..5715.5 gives 1.2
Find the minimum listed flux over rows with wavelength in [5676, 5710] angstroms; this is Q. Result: 9.717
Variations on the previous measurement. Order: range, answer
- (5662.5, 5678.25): 10.99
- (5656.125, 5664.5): 10.46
